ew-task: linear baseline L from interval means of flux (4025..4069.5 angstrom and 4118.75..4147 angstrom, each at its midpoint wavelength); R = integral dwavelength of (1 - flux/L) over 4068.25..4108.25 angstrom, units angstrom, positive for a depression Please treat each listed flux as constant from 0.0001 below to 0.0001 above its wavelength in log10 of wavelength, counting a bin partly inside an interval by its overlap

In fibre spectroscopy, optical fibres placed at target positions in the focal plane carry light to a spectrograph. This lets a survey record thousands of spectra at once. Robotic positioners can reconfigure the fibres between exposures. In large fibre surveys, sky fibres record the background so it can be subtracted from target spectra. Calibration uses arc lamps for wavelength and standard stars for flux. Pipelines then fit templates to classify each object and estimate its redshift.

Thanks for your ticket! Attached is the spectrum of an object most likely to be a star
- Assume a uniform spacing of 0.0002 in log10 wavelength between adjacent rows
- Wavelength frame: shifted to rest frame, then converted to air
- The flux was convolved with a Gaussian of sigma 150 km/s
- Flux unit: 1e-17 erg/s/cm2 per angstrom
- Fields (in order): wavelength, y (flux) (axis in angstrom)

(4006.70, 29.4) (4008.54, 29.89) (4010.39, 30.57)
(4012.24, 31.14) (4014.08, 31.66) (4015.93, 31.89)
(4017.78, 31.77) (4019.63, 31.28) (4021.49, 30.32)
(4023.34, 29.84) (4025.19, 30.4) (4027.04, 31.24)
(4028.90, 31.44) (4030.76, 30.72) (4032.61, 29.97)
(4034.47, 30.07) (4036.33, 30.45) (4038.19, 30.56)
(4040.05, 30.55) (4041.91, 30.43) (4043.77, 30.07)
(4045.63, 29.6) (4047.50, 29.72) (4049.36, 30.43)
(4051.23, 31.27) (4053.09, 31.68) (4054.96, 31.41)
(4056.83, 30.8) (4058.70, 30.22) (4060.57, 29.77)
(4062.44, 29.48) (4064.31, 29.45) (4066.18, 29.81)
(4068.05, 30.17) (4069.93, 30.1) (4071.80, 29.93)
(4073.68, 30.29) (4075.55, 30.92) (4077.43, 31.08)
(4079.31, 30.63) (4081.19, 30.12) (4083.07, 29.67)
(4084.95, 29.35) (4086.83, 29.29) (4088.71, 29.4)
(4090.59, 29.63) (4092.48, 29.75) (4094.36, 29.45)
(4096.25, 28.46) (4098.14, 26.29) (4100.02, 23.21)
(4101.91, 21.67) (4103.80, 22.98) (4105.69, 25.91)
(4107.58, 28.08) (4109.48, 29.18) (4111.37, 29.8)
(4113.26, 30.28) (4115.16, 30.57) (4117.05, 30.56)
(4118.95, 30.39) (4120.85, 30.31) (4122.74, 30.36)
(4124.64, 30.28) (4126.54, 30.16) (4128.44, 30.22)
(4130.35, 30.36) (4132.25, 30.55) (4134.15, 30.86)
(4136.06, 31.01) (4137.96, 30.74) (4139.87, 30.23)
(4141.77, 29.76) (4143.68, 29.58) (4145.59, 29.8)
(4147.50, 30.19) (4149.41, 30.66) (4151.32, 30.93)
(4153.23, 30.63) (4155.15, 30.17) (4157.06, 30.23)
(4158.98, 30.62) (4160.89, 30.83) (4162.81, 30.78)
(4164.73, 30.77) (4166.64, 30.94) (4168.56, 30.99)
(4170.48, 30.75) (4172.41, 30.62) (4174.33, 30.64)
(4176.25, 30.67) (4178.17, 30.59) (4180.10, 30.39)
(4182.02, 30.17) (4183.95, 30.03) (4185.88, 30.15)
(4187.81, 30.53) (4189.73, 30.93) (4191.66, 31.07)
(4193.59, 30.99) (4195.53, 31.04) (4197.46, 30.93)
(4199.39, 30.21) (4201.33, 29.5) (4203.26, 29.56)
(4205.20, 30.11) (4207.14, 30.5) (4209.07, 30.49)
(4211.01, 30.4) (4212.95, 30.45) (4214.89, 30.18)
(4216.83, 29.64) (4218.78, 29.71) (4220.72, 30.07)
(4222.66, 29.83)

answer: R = 2.5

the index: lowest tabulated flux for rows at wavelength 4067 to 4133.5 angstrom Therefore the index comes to 21.67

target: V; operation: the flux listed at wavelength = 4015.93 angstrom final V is 31.89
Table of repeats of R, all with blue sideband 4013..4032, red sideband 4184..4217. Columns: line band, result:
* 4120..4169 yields 0.2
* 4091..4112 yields 2.7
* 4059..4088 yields 0.8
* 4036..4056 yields 0.3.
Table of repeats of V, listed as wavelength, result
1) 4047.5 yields 29.72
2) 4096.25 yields 28.46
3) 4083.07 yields 29.67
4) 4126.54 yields 30.16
